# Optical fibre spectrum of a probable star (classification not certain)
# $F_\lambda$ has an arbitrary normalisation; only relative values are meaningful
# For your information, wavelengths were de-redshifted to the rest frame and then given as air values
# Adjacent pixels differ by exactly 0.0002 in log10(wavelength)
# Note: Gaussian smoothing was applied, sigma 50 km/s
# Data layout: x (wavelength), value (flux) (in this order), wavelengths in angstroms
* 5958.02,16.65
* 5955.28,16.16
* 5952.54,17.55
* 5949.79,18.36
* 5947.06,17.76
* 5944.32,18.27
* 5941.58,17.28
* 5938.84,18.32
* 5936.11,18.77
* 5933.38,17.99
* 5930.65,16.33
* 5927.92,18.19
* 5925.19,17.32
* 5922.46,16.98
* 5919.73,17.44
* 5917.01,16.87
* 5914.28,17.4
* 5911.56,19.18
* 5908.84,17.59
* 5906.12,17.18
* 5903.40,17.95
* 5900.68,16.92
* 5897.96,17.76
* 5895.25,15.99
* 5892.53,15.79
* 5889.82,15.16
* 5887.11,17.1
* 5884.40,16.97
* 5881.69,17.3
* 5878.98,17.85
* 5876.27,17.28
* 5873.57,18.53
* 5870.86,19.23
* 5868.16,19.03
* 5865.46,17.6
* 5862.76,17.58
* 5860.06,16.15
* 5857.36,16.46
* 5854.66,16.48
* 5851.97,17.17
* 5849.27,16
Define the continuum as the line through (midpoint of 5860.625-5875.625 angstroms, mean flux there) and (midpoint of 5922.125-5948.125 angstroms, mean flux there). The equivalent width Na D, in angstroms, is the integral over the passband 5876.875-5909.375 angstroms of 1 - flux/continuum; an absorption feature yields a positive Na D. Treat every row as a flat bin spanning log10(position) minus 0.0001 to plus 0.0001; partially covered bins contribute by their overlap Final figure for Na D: 2.0 angstroms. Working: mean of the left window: 18.2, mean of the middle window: 17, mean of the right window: 17.7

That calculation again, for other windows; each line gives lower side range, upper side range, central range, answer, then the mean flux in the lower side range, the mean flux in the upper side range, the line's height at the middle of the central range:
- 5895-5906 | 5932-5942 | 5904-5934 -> 0.39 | 17.3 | 18.2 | 17.7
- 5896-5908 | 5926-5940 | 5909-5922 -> -0.04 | 17.4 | 17.9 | 17.6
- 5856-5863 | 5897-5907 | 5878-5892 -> 0.25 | 16.6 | 17.4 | 17.1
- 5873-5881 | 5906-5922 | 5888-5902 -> 1.06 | 17.8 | 17.6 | 17.7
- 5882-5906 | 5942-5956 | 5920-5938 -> -0.29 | 16.8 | 17.7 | 17.3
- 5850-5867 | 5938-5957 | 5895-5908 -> -0.02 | 16.9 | 17.6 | 17.2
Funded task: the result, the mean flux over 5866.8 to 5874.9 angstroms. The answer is 18.9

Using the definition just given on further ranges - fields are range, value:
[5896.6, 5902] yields 17.3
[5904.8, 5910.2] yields 17.4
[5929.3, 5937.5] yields 17.7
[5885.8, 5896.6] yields 16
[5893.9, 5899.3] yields 16.9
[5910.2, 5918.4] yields 17.8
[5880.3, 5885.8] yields 17.1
